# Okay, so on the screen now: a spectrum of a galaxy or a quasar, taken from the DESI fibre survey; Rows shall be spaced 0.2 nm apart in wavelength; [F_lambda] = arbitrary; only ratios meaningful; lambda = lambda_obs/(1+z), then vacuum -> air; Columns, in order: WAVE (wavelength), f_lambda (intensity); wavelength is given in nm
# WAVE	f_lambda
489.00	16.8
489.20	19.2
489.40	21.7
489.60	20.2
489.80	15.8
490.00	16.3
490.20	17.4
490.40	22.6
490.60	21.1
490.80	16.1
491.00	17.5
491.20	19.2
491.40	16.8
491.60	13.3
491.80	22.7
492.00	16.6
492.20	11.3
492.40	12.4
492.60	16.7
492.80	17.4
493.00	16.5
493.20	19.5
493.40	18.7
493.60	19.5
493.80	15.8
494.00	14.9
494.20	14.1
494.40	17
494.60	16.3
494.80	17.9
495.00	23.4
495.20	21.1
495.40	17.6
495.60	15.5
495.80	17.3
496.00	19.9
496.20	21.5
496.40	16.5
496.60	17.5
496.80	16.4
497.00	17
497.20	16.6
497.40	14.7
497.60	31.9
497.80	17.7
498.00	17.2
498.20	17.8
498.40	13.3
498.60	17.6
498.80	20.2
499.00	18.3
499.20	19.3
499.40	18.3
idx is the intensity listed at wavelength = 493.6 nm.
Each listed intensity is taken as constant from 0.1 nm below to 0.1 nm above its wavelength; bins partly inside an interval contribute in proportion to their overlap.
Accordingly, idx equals 19.5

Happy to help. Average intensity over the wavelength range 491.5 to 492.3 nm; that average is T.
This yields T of 16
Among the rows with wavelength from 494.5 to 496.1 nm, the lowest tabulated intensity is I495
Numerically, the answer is 15.5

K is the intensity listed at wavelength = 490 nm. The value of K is 16.3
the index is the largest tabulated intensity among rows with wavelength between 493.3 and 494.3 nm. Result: 19.5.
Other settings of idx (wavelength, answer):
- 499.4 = 18.3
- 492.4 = 12.4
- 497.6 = 31.9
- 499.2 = 19.3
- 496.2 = 21.5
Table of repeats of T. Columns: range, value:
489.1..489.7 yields 20.4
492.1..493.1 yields 14.9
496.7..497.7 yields 19.3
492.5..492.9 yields 17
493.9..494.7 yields 15.6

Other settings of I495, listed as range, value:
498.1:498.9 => 13.3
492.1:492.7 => 11.3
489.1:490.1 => 15.8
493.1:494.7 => 14.1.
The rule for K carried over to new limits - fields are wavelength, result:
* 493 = 16.5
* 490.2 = 17.4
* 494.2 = 14.1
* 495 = 23.4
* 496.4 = 16.5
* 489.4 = 21.7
